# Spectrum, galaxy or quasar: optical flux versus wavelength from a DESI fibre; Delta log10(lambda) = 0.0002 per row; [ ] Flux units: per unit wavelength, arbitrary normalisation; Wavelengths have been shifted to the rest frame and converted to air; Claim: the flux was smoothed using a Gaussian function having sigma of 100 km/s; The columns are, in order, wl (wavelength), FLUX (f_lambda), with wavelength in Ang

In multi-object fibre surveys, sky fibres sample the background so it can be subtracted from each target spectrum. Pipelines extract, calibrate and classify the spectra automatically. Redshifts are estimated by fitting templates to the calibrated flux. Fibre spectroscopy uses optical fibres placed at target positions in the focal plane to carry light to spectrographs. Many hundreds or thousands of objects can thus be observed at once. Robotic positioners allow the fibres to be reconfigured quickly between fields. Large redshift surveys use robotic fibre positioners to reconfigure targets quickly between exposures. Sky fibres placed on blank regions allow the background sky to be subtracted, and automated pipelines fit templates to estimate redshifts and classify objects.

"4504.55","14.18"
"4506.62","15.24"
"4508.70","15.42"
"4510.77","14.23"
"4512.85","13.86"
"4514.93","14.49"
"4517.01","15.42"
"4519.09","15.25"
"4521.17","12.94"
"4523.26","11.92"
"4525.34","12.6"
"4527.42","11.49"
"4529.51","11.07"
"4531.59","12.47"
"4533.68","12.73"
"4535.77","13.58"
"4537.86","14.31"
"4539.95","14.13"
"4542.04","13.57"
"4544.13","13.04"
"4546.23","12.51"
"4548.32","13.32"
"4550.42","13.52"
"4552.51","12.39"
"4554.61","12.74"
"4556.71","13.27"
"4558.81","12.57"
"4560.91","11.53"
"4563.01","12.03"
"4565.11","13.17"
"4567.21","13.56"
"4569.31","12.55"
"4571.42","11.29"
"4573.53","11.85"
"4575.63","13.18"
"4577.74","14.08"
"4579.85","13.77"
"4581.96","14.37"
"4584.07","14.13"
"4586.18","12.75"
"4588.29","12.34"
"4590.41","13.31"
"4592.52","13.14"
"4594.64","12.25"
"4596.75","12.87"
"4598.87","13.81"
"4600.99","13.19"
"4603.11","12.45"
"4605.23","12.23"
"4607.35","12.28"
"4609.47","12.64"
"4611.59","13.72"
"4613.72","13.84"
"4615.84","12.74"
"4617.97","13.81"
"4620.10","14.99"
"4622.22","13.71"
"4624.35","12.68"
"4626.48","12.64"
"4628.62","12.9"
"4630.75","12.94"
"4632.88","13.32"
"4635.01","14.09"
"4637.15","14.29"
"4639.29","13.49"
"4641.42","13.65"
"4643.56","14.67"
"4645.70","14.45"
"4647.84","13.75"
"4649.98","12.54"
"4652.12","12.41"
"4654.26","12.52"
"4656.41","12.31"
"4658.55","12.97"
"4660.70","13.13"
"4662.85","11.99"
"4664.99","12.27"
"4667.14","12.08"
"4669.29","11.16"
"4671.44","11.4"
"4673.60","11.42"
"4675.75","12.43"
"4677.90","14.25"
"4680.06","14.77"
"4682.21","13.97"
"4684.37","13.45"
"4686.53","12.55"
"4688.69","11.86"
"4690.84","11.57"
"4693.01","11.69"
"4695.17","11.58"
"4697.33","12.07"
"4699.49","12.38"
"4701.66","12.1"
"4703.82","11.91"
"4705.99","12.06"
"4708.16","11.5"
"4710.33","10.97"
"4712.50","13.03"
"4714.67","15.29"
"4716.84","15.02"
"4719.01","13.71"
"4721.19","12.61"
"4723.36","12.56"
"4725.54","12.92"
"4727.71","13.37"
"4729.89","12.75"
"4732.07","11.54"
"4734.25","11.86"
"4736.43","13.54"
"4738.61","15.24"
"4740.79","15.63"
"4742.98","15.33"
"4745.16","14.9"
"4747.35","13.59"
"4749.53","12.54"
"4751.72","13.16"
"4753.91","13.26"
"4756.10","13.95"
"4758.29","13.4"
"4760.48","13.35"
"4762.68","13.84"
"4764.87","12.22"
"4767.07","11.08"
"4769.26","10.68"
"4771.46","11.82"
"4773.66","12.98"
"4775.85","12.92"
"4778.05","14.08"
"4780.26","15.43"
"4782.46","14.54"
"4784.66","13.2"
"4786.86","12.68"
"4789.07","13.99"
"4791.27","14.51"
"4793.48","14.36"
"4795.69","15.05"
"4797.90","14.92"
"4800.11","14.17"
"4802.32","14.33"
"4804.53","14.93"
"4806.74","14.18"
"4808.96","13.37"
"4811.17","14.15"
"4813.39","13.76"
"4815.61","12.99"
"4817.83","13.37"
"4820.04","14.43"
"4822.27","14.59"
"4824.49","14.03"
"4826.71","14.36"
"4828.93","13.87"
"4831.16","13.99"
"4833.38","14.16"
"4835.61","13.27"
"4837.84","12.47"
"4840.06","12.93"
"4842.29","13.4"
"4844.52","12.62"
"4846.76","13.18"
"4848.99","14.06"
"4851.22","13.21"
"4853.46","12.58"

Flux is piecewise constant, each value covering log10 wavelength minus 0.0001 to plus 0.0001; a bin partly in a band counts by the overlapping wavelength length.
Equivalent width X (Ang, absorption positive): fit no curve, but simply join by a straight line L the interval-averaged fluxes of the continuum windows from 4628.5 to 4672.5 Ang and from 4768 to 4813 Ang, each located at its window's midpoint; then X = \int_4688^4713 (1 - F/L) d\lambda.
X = 2.6 Ang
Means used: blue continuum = 13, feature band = 11.9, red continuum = 13.8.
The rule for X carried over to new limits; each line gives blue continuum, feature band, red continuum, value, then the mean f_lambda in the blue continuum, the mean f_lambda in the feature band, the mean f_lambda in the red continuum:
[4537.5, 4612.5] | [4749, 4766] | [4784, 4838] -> 0.7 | 13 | 13.2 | 14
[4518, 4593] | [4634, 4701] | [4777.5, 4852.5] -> 2.8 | 13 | 12.8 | 13.9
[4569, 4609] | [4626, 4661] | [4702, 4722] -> -1.1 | 12.9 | 13.3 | 12.9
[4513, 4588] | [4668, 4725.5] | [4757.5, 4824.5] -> 3.6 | 13.1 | 12.6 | 13.7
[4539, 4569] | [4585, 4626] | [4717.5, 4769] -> -0.2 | 12.9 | 13.1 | 13.3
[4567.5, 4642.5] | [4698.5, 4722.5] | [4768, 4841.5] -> 1.3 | 13.2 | 12.8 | 13.8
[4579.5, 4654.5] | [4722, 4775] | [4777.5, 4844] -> 2.4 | 13.3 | 13.1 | 14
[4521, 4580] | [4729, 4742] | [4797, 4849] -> 0.0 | 12.8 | 13.5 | 13.8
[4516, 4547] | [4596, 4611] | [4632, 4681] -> 0.3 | 13.1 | 12.8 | 13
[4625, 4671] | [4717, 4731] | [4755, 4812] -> 0.2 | 13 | 13.1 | 13.6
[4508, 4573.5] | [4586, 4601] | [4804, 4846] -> 0.3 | 13.1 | 13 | 13.7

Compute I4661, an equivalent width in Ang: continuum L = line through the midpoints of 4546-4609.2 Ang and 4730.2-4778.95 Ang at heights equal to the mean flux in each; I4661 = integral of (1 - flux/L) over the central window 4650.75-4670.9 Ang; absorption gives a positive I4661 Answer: 1.1 Ang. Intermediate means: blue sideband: 12.9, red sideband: 13.2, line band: 12.3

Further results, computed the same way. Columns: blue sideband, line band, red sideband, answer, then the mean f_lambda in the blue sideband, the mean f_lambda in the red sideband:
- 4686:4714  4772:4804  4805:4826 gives -1.4 Ang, 12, 13.9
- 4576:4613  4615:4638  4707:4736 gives -0.7 Ang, 13.1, 12.9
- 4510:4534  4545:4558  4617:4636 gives 0.3 Ang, 13.2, 13.5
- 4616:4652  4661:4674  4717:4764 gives 1.7 Ang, 13.6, 13.5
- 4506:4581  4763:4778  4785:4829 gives 1.9 Ang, 13.2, 14.1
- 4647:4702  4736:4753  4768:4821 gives -1.3 Ang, 12.5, 13.8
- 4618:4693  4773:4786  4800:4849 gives -0.3 Ang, 13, 13.7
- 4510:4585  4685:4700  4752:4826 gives 1.6 Ang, 13.1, 13.7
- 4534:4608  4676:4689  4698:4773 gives -0.5 Ang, 13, 13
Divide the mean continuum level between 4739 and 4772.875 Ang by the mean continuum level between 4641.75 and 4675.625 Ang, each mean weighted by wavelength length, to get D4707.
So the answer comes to 1.1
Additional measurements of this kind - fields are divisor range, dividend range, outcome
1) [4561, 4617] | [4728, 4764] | 1.05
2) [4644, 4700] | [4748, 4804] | 1.07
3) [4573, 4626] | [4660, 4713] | 0.93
